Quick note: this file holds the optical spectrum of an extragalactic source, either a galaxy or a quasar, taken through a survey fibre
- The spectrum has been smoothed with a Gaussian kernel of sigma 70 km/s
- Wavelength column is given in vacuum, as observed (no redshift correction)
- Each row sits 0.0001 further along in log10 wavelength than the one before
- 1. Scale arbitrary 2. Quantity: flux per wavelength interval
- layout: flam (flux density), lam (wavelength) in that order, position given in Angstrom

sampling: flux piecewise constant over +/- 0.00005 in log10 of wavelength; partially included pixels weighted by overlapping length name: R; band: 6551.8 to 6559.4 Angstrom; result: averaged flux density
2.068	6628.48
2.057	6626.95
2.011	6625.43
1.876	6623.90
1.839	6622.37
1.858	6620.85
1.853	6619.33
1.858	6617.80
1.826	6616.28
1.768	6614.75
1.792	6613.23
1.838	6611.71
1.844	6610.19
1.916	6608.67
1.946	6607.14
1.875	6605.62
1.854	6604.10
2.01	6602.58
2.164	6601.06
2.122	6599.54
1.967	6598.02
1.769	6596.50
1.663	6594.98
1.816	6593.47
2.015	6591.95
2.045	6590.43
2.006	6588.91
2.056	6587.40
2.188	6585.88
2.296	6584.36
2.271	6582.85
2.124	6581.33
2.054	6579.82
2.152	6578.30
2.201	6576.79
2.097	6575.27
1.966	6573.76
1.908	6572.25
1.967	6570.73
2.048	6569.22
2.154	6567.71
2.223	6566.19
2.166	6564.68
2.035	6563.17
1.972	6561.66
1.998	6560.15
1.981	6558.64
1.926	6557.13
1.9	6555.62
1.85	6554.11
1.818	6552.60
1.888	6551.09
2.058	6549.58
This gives 1.89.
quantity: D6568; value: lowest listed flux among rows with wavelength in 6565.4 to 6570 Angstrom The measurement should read 2.048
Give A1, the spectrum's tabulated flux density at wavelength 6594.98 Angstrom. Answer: 1.663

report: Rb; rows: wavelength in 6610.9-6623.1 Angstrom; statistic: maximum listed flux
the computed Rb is 1.858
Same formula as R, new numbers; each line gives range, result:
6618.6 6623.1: 1.85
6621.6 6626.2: 1.91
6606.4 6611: 1.9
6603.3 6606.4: 1.87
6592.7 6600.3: 1.87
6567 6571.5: 2.05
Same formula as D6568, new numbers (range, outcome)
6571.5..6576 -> 1.908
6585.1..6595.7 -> 1.663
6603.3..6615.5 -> 1.768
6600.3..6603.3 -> 2.01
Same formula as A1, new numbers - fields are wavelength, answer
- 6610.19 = 1.844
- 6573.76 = 1.966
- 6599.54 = 2.122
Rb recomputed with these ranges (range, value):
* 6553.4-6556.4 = 1.9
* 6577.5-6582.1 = 2.152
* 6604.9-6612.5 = 1.946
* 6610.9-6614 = 1.838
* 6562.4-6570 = 2.223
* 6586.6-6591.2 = 2.056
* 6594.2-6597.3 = 1.769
